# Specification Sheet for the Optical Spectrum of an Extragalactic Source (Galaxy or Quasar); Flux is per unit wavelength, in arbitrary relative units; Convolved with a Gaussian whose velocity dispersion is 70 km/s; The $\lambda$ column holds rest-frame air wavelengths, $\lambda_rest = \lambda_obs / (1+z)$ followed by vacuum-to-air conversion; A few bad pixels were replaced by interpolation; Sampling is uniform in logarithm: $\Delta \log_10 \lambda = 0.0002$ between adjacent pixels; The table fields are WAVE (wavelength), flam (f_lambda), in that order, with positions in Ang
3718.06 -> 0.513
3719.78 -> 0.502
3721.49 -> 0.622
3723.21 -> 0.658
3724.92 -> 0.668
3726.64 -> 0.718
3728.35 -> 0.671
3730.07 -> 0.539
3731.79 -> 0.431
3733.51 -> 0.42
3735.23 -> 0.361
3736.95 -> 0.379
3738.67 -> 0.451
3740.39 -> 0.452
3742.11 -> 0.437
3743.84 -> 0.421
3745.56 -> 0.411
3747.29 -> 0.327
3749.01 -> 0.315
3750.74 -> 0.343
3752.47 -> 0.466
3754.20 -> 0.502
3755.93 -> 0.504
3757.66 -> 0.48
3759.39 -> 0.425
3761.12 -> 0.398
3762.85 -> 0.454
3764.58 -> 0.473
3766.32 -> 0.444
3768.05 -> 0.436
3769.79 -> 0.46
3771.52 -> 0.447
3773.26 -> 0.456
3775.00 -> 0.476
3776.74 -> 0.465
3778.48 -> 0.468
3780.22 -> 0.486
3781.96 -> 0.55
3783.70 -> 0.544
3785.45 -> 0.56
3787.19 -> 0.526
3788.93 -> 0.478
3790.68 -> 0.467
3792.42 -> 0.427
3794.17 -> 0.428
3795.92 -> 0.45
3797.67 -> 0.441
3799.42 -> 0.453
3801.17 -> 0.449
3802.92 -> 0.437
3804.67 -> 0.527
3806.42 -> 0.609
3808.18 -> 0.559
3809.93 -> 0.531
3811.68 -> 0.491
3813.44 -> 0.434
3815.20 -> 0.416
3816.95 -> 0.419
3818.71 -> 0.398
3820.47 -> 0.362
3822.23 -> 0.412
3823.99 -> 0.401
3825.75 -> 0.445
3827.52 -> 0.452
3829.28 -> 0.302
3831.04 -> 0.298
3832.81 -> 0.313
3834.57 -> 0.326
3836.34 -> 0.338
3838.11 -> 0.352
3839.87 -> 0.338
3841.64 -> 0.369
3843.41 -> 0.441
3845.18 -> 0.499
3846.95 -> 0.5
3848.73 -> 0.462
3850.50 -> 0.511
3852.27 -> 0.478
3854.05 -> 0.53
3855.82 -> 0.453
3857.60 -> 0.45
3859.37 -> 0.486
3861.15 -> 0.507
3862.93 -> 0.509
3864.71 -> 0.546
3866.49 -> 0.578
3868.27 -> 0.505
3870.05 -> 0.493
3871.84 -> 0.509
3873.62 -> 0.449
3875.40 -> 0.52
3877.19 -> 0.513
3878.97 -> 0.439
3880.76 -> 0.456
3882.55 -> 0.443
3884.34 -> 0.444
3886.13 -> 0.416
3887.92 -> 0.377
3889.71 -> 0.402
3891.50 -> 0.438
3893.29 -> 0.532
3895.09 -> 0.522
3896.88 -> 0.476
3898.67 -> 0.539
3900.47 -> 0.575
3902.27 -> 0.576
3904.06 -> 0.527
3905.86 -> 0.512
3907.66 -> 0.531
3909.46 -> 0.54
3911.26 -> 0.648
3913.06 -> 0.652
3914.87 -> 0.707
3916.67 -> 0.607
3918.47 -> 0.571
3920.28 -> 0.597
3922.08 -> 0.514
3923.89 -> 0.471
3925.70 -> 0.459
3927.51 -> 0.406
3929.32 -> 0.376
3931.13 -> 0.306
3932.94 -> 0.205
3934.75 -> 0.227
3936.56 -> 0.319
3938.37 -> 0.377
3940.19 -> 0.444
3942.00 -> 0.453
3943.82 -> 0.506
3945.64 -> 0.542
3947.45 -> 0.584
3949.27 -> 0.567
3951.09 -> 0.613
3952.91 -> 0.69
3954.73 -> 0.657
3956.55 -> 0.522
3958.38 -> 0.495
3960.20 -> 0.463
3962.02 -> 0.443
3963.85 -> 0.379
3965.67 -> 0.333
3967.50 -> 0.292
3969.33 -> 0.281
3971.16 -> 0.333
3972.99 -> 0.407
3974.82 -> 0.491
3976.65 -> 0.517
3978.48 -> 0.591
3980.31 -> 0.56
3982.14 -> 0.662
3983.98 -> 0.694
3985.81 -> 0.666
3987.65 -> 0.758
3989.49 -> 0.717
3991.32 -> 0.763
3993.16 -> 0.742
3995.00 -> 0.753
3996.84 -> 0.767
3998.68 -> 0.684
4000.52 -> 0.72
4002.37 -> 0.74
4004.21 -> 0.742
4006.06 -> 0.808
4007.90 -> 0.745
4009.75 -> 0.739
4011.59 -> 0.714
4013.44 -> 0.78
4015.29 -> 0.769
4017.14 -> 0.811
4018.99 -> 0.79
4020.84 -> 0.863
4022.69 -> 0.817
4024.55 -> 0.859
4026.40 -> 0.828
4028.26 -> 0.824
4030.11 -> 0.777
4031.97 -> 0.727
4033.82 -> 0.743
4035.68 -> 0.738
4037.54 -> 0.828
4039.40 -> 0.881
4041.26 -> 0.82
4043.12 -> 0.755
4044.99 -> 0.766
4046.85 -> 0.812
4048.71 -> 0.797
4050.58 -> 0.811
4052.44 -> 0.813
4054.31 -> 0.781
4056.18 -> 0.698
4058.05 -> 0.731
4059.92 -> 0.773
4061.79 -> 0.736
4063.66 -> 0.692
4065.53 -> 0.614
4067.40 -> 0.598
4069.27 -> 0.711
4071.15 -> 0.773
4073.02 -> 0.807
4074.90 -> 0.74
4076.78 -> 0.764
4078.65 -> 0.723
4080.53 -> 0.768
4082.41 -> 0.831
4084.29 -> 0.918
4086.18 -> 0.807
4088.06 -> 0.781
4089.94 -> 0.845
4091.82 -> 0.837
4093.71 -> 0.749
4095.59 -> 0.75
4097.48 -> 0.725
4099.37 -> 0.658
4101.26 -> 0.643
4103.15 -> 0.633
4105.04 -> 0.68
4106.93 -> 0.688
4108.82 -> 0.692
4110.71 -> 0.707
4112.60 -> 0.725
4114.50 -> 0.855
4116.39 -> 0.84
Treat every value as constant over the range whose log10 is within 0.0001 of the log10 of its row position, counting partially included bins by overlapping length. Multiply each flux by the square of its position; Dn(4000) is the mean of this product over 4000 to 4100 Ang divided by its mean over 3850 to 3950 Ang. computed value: 1.71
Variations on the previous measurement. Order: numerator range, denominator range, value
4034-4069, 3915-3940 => 1.88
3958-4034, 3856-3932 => 1.38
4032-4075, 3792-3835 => 1.98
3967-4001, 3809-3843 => 1.68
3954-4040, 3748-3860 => 1.65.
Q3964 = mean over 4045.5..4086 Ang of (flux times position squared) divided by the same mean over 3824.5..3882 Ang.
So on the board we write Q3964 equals 1.9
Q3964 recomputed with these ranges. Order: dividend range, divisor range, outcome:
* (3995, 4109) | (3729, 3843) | 1.99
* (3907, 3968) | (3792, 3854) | 1.19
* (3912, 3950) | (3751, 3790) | 1.08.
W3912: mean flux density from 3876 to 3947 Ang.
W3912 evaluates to 0.479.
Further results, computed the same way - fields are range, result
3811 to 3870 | 0.435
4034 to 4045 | 0.796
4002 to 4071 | 0.769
